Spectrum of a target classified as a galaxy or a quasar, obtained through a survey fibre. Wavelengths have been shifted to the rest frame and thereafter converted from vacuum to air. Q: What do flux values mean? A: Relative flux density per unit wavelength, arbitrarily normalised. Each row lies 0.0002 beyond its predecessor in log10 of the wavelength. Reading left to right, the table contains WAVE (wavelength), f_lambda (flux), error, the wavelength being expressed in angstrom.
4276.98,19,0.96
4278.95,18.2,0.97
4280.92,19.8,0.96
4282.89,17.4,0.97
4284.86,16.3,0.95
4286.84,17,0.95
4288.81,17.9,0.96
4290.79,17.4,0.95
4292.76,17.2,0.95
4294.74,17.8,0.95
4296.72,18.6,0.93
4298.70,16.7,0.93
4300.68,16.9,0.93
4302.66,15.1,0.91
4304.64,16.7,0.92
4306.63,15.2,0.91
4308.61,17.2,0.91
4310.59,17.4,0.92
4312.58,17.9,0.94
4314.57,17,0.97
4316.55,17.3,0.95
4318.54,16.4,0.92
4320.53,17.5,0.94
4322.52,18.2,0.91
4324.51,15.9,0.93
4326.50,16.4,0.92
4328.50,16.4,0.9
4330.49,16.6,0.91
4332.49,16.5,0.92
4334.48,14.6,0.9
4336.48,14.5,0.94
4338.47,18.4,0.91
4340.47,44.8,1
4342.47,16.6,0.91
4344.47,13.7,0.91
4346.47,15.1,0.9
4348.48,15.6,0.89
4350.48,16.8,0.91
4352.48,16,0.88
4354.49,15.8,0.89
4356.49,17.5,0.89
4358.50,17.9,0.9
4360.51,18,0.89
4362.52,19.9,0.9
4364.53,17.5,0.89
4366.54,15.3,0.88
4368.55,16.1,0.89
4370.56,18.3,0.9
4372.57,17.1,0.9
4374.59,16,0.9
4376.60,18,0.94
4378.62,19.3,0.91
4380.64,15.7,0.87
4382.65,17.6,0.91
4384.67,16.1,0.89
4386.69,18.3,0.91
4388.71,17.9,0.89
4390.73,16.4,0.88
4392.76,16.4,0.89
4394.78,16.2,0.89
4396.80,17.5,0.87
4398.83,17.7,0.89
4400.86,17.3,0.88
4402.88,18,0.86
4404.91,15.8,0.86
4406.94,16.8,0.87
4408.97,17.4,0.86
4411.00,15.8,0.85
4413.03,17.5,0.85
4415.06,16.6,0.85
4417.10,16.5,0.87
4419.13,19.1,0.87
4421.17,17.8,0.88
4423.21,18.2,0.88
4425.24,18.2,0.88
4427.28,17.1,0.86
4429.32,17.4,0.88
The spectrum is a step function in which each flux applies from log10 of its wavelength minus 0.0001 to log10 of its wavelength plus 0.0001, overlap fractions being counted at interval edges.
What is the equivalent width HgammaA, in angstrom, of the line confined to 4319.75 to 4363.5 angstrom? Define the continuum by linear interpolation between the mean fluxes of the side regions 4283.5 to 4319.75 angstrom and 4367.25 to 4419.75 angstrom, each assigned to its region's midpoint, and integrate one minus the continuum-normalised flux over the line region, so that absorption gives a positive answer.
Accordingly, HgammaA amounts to -2.1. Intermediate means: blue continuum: 17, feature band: 17.8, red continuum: 17.1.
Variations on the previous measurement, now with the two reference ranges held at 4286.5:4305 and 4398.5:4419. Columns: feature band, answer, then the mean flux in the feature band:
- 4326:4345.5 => -2.1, 18.9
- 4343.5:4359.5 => 1.0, 16.1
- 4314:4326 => 0.1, 17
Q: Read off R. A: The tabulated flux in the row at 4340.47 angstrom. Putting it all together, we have 44.8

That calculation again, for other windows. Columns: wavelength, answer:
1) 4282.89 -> 17.4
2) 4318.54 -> 16.4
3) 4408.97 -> 17.4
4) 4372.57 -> 17.1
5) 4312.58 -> 17.9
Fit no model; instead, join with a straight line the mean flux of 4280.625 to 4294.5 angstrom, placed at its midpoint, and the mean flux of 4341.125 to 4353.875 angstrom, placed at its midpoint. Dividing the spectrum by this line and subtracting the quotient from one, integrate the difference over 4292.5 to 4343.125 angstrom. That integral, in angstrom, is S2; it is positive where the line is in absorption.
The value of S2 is -2.8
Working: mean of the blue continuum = 17.5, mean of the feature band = 17.9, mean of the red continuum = 16.4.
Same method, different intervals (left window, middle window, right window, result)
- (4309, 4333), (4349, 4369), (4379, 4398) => -0.1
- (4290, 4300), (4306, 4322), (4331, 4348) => 1.0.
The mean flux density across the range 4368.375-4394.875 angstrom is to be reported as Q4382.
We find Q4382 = 17.2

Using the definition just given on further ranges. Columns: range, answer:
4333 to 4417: 17.5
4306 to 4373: 17.5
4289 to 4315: 17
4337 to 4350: 20.3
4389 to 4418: 16.9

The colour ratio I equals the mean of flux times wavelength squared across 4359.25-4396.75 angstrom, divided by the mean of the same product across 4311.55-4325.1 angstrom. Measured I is 1.0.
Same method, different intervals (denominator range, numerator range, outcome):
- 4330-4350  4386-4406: 0.94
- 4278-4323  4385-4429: 1.05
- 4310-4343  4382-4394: 0.95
